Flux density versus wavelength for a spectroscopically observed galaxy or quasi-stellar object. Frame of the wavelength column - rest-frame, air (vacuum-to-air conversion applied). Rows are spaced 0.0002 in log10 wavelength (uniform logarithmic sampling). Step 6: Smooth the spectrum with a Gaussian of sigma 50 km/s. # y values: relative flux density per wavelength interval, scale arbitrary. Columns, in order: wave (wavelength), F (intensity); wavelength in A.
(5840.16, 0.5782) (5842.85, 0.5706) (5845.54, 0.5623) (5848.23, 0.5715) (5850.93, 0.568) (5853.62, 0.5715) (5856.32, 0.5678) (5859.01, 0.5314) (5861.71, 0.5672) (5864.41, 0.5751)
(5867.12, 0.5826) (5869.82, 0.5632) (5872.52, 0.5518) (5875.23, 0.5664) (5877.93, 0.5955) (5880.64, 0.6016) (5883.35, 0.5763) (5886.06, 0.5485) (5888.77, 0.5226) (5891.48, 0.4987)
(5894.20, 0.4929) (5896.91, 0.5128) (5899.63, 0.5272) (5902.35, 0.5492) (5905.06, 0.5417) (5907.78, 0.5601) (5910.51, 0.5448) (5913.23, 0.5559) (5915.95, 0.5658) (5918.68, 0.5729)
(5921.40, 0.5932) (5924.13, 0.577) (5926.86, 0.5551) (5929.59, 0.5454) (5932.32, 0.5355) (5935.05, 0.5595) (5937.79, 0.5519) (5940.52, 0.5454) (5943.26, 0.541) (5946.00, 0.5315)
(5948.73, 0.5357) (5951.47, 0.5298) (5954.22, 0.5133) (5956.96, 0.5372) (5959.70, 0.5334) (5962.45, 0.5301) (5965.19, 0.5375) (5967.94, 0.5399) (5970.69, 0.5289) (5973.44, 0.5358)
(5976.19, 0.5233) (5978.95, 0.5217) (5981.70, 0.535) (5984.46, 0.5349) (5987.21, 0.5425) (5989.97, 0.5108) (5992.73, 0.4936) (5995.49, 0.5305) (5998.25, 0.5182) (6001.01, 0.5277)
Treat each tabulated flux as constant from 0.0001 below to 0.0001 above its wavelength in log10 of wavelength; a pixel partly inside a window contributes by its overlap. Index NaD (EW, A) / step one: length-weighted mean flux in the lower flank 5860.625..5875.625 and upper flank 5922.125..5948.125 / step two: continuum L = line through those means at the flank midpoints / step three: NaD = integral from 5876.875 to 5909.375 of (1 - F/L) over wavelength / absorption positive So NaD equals 1.02 A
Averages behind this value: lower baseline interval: 0.568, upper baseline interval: 0.55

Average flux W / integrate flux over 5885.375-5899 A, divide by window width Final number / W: 0.514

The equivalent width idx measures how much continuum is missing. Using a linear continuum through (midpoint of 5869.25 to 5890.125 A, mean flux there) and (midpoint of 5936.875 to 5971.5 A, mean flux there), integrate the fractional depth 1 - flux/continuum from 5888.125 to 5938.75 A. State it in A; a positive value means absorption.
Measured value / 0.5 A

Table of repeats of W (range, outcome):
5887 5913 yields 0.529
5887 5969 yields 0.541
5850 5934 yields 0.555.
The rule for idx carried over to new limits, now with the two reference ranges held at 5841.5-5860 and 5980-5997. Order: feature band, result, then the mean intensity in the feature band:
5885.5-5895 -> 0.7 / 0.514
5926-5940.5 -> -0.2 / 0.549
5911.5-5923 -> -0.6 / 0.571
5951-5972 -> 0.0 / 0.531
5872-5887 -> -0.5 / 0.575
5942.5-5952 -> 0.0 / 0.535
